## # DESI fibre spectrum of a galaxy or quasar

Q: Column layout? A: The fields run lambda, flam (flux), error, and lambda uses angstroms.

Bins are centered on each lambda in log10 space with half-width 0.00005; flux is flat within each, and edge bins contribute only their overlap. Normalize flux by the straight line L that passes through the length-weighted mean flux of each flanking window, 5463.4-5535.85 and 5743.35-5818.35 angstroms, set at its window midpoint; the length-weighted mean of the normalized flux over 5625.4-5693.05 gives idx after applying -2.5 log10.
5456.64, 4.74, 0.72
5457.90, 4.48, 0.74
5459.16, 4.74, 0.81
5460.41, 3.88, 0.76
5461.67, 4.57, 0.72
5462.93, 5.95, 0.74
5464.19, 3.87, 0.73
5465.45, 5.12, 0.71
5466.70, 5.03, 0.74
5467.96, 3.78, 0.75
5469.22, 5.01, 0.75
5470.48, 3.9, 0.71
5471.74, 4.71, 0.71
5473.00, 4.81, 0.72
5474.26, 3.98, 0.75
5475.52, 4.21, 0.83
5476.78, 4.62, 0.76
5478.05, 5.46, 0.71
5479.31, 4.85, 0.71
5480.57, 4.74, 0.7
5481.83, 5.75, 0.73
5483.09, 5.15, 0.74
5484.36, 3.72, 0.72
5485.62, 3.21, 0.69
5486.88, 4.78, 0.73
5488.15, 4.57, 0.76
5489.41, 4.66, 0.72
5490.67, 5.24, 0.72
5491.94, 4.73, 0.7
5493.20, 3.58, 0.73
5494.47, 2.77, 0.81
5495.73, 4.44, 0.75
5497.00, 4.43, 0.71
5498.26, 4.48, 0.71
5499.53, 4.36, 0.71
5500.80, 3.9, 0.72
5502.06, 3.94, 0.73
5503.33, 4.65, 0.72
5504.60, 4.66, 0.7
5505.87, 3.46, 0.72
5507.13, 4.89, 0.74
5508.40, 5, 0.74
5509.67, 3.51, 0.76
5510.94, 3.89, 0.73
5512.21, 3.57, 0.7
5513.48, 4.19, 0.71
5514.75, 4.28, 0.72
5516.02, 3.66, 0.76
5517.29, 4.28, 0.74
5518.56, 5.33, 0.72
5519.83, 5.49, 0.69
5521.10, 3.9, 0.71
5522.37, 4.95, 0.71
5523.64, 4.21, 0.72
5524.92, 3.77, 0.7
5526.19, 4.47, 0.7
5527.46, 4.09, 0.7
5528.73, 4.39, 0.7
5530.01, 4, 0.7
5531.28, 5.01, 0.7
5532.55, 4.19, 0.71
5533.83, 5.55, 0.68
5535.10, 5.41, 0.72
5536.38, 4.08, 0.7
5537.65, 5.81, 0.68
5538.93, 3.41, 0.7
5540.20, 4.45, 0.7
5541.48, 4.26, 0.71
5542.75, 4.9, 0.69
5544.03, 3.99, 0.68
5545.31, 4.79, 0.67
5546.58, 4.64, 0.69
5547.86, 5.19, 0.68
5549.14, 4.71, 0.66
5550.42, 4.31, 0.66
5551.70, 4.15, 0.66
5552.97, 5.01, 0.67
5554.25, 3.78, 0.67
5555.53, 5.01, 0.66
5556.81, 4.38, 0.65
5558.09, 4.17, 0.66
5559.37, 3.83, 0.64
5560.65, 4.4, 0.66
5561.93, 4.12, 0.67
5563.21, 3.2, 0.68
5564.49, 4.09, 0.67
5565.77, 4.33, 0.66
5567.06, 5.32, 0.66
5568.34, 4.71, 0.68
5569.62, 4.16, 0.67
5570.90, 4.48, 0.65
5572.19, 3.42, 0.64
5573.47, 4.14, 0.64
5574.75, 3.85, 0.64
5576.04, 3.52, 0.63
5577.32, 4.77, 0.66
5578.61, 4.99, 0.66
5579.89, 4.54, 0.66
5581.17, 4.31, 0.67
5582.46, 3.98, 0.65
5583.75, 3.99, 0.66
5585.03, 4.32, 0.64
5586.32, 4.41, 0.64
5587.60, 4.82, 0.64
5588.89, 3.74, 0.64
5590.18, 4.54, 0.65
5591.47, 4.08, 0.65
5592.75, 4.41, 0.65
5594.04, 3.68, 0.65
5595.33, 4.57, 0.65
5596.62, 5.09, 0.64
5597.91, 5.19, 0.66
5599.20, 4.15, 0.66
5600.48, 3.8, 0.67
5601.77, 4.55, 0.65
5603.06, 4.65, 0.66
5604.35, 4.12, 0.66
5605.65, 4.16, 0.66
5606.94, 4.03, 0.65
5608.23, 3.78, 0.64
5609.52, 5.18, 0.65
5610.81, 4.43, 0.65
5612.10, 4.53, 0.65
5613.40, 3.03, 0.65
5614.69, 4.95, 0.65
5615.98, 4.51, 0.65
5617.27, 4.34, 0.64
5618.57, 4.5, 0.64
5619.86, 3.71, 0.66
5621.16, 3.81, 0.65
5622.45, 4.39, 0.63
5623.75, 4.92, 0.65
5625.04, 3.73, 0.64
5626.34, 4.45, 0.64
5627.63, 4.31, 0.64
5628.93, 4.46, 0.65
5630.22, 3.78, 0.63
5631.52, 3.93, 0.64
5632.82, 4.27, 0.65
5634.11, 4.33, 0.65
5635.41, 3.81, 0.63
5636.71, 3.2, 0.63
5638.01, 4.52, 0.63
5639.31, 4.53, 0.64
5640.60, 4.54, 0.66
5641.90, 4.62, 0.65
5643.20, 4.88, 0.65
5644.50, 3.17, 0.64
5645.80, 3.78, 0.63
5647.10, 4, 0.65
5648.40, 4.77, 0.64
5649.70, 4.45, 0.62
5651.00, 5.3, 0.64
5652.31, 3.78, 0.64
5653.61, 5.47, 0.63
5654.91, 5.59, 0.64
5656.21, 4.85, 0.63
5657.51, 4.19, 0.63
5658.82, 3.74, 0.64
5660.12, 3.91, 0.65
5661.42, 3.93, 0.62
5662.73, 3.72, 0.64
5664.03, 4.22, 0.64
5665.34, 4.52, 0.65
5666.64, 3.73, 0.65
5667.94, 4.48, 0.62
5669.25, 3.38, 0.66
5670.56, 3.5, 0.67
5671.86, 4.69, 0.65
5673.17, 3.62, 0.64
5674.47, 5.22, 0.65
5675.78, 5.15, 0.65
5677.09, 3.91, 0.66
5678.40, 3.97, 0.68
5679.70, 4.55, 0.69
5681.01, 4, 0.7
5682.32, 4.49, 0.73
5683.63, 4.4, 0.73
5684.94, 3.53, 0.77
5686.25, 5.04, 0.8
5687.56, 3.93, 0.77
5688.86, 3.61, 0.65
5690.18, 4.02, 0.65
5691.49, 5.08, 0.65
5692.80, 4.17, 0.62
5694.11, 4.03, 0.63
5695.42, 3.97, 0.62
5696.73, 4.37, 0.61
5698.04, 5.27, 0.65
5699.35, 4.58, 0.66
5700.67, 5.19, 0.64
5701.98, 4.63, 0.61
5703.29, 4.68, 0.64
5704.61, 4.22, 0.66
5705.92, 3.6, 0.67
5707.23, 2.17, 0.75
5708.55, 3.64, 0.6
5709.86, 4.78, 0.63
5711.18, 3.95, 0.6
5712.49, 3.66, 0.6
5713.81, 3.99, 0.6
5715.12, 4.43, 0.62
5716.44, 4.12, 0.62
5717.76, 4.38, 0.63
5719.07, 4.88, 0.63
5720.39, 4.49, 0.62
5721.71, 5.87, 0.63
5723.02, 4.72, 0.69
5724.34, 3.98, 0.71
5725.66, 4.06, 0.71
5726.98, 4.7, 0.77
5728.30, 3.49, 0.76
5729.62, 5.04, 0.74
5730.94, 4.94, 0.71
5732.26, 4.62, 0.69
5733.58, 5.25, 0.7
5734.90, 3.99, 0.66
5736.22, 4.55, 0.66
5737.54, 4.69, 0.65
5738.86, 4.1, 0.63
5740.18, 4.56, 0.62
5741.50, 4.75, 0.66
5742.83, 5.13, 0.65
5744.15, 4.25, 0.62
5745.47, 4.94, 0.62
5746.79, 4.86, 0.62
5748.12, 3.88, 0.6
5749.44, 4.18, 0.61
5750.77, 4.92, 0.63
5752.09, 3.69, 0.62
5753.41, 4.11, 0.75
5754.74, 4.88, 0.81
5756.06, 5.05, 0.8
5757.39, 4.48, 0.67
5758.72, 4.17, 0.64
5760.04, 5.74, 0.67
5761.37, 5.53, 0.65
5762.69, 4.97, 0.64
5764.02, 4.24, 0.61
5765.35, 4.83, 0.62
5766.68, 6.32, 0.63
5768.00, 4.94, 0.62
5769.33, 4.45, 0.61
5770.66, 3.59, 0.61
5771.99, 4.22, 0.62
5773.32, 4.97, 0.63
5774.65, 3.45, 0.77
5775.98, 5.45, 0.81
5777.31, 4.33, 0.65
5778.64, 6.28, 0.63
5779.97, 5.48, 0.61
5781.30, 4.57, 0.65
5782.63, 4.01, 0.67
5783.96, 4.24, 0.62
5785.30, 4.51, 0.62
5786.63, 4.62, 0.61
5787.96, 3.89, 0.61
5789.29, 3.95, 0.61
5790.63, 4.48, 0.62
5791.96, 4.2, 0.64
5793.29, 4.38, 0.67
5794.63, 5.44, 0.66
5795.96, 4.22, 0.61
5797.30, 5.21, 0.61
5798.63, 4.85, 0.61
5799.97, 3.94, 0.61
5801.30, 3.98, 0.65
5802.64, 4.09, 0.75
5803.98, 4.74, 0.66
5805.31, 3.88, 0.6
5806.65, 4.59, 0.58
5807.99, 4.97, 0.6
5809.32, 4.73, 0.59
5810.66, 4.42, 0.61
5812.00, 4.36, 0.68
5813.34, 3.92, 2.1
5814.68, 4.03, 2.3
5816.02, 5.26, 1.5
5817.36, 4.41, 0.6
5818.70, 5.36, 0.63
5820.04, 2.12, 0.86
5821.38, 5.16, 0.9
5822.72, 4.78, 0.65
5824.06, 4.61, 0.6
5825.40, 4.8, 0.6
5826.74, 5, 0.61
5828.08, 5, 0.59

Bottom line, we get 0.06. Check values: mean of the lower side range 4.43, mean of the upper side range 4.58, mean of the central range 4.26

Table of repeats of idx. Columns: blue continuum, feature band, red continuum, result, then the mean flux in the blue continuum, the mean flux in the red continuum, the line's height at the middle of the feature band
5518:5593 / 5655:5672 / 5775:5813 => 0.10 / 4.41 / 4.55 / 4.47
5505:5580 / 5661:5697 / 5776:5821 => 0.06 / 4.38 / 4.49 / 4.44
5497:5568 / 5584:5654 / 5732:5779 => 0.05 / 4.4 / 4.67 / 4.5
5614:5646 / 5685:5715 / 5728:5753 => 0.05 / 4.22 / 4.53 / 4.42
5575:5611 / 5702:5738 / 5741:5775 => 0.06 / 4.34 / 4.65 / 4.58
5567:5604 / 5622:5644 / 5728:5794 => 0.04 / 4.34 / 4.61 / 4.41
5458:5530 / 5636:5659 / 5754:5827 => 0.02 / 4.42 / 4.6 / 4.51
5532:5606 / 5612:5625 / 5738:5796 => 0.05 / 4.39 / 4.62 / 4.45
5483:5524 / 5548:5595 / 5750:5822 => 0.02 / 4.29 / 4.57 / 4.36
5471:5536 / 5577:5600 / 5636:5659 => 0.00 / 4.43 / 4.42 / 4.42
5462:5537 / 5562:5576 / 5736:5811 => 0.09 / 4.45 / 4.6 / 4.49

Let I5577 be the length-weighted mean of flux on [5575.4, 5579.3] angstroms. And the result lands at 4.43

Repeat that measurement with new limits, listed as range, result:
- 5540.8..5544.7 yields 4.38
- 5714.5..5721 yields 4.46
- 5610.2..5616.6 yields 4.29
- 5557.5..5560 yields 4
